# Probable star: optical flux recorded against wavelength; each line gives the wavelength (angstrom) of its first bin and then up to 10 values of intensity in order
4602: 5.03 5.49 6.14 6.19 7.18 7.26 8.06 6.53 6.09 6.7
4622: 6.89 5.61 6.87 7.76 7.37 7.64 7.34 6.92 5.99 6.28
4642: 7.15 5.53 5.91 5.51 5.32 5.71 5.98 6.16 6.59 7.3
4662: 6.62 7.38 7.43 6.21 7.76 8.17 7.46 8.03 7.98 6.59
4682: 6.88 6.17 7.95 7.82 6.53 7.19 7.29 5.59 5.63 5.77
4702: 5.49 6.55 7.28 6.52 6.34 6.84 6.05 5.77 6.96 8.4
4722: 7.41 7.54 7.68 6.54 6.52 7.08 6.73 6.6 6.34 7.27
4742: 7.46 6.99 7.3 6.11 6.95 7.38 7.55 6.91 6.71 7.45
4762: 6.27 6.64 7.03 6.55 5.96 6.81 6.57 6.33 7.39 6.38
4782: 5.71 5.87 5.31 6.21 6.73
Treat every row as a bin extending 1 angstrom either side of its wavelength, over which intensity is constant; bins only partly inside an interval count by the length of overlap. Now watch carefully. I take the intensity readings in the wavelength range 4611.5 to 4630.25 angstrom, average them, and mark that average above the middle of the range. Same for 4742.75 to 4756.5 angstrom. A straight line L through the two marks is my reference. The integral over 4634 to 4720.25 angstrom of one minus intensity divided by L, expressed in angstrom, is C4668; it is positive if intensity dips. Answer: 3.55 angstrom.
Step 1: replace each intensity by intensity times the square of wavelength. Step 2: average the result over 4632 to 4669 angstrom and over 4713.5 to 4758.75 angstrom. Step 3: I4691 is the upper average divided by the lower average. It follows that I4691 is 1.12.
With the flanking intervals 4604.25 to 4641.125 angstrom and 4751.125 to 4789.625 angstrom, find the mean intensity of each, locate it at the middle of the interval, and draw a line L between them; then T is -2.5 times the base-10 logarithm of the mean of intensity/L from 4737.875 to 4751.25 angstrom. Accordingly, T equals -0.06 mag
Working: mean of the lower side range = 6.8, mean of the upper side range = 6.58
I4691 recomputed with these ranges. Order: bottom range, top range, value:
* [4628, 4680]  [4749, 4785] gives 1.03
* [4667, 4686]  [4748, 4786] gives 0.95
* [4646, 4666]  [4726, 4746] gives 1.13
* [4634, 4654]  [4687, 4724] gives 1.12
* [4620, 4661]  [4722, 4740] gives 1.11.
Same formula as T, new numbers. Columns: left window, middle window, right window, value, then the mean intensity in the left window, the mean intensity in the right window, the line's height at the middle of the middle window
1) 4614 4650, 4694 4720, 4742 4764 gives 0.08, 6.6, 6.97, 6.83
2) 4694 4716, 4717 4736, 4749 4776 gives -0.12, 6.24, 6.81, 6.45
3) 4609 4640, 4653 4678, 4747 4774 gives -0.04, 6.93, 6.79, 6.88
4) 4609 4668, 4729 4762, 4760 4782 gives -0.05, 6.65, 6.59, 6.6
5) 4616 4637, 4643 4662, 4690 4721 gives 0.13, 6.9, 6.51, 6.77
